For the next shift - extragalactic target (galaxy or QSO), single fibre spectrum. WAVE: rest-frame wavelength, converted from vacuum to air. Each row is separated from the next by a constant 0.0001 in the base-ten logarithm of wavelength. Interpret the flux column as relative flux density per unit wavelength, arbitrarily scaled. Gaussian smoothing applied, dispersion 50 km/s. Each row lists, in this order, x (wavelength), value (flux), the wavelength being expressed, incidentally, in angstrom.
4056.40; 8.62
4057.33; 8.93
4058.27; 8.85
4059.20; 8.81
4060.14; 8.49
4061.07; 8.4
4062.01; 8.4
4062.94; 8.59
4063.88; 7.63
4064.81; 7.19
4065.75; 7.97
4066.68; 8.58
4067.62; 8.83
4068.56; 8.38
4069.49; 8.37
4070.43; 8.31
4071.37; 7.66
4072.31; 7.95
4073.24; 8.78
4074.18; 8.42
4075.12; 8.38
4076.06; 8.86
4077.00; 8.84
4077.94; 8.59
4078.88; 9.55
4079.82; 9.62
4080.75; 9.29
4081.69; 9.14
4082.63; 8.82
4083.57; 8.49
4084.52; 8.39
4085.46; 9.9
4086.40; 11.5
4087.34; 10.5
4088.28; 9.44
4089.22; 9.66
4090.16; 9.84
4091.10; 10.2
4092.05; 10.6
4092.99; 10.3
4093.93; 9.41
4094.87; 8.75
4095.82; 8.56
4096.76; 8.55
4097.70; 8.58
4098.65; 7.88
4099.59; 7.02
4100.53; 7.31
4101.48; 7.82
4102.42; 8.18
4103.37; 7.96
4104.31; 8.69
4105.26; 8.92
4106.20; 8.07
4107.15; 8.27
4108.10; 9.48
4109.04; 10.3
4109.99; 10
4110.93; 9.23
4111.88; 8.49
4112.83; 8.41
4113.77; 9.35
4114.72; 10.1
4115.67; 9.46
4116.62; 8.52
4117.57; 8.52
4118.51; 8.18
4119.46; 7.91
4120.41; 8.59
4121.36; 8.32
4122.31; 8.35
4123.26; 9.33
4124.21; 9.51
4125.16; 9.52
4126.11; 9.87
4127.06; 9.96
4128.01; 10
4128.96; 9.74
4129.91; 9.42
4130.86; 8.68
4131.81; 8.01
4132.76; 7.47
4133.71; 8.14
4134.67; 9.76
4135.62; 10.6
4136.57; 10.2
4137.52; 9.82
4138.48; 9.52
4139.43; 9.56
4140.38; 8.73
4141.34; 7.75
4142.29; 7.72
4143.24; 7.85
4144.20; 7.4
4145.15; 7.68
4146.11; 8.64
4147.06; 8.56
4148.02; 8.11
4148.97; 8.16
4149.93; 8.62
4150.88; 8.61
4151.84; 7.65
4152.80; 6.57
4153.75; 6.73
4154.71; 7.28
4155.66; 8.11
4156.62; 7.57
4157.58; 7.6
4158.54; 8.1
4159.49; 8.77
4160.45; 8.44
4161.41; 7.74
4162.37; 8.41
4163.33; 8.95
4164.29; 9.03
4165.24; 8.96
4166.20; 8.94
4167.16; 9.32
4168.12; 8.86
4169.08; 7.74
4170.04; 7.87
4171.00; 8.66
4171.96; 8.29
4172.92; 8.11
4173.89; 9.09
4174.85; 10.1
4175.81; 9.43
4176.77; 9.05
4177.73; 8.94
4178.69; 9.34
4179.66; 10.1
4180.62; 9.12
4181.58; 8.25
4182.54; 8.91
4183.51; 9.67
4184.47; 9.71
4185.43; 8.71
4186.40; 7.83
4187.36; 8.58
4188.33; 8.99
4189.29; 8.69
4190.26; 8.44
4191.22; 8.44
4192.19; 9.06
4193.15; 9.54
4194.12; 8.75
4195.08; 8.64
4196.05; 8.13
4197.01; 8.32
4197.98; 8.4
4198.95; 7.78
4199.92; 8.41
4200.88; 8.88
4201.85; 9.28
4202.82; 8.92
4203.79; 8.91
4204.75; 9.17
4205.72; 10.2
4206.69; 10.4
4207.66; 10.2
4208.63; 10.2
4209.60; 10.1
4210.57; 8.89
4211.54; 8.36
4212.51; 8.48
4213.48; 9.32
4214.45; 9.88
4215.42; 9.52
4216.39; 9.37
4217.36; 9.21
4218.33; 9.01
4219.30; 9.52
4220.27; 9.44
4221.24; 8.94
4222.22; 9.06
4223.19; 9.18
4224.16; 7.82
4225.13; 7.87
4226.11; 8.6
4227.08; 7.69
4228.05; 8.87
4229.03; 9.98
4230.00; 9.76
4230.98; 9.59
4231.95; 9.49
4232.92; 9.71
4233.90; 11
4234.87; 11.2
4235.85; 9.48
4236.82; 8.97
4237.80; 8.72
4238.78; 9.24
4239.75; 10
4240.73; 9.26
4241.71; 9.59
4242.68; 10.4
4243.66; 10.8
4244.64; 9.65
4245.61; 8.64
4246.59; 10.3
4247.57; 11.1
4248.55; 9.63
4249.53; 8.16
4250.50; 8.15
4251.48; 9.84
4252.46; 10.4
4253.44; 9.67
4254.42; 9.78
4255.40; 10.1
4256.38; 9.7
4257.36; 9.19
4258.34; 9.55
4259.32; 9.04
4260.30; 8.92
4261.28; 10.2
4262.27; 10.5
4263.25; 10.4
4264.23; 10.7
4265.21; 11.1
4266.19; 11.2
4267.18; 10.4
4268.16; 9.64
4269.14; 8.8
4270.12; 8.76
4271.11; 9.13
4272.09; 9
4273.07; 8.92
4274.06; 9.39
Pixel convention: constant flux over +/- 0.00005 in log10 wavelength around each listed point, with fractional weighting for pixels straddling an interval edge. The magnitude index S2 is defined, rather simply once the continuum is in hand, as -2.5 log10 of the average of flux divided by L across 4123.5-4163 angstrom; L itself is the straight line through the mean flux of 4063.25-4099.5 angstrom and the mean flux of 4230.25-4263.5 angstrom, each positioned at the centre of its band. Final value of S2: 0.08 mag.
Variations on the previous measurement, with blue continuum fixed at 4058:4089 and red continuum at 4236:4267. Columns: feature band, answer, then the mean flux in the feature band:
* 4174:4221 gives 0.043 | 9.1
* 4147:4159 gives 0.182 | 7.79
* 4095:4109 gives 0.078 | 8.31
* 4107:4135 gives 0.000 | 9.03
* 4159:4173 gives 0.089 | 8.56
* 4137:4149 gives 0.089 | 8.44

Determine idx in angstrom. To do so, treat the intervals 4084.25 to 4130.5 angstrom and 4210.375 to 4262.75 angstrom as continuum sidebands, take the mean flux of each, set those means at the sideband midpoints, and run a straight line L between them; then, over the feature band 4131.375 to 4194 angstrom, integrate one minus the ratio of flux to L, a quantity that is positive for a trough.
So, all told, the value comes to 4.30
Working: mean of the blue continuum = 9.08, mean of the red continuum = 9.42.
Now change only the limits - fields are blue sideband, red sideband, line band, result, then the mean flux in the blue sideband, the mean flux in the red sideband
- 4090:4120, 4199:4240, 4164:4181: 0.30 angstrom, 8.83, 9.29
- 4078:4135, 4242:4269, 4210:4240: 1.48 angstrom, 9.02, 9.88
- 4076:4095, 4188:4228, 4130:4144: 0.71 angstrom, 9.54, 8.98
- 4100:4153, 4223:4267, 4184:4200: 1.08 angstrom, 8.75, 9.63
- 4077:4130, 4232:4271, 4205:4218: 0.07 angstrom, 9.07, 9.78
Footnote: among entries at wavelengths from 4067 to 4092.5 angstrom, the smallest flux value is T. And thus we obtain 7.66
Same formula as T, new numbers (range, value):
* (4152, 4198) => 6.57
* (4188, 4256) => 7.69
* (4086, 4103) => 7.02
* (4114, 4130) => 7.91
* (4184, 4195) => 7.83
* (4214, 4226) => 7.82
